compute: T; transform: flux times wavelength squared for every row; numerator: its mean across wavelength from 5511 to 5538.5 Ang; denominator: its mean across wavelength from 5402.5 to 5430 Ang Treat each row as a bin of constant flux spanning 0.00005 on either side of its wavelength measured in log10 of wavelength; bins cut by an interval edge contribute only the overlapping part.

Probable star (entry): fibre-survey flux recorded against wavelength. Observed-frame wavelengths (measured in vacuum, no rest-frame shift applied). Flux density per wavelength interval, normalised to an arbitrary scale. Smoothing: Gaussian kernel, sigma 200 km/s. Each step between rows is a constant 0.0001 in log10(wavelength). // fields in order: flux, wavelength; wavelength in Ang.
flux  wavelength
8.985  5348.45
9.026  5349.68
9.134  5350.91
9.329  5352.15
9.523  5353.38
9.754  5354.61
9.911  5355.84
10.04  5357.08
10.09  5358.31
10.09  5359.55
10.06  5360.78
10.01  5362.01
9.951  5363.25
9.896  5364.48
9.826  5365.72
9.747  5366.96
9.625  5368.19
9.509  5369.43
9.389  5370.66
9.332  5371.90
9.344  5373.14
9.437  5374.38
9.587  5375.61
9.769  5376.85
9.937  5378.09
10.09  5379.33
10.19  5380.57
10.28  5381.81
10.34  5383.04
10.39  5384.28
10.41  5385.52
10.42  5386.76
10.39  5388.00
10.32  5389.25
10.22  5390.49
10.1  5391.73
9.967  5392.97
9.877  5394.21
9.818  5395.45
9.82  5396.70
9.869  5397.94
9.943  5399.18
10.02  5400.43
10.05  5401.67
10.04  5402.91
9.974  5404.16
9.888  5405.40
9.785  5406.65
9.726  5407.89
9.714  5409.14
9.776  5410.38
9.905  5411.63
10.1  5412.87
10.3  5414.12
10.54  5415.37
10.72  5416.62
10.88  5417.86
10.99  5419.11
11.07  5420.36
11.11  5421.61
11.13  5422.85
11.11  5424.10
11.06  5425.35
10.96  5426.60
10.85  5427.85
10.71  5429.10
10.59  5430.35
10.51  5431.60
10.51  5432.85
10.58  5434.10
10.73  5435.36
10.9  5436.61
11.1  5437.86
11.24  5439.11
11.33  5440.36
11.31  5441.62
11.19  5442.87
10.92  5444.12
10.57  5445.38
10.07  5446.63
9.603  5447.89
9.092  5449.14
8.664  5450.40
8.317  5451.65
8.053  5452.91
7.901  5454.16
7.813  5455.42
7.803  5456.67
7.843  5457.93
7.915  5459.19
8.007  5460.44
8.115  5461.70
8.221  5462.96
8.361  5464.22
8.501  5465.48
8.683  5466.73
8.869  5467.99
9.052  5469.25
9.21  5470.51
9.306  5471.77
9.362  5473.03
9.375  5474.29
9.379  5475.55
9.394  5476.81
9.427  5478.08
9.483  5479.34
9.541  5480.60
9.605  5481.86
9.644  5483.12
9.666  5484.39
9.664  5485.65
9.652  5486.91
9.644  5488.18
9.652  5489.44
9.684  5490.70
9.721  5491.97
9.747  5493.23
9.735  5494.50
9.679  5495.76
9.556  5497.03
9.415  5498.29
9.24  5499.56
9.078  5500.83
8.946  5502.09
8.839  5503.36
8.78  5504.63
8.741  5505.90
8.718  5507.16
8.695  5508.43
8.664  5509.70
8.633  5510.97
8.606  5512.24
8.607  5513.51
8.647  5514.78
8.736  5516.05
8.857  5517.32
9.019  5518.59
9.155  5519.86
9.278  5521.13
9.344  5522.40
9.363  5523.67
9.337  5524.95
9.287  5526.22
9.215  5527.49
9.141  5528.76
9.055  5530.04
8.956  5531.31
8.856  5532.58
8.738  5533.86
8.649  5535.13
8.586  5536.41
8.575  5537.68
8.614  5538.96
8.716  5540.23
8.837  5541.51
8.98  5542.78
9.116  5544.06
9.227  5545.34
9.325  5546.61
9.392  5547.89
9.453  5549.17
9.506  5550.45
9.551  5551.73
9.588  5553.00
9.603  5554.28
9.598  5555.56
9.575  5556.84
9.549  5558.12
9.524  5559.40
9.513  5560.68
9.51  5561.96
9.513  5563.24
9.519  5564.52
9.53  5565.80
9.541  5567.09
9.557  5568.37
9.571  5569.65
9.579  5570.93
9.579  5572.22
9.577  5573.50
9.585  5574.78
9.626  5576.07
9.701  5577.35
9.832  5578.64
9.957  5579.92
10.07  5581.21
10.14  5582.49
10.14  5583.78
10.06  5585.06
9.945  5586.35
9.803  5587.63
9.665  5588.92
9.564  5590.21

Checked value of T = 0.89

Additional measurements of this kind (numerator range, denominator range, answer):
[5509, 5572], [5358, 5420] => 0.97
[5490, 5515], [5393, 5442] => 0.90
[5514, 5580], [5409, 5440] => 0.91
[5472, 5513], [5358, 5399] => 0.98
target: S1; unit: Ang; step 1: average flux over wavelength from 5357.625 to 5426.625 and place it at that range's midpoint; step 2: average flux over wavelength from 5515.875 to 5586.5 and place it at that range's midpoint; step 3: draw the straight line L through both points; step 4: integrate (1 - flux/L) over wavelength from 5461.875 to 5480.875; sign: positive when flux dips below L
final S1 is 1.35 Ang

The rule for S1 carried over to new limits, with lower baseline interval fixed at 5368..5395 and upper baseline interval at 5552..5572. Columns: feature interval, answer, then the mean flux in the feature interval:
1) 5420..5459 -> -1.14 Ang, 10.1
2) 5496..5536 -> 2.81 Ang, 8.98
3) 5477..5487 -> 0.16 Ang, 9.57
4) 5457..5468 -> 1.73 Ang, 8.23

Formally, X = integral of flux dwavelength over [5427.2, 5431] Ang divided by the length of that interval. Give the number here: 10.7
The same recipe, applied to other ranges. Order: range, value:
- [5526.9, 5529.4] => 9.18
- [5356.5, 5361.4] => 10.1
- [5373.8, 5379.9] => 9.77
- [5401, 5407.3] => 9.96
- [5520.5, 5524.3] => 9.34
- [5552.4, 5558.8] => 9.58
